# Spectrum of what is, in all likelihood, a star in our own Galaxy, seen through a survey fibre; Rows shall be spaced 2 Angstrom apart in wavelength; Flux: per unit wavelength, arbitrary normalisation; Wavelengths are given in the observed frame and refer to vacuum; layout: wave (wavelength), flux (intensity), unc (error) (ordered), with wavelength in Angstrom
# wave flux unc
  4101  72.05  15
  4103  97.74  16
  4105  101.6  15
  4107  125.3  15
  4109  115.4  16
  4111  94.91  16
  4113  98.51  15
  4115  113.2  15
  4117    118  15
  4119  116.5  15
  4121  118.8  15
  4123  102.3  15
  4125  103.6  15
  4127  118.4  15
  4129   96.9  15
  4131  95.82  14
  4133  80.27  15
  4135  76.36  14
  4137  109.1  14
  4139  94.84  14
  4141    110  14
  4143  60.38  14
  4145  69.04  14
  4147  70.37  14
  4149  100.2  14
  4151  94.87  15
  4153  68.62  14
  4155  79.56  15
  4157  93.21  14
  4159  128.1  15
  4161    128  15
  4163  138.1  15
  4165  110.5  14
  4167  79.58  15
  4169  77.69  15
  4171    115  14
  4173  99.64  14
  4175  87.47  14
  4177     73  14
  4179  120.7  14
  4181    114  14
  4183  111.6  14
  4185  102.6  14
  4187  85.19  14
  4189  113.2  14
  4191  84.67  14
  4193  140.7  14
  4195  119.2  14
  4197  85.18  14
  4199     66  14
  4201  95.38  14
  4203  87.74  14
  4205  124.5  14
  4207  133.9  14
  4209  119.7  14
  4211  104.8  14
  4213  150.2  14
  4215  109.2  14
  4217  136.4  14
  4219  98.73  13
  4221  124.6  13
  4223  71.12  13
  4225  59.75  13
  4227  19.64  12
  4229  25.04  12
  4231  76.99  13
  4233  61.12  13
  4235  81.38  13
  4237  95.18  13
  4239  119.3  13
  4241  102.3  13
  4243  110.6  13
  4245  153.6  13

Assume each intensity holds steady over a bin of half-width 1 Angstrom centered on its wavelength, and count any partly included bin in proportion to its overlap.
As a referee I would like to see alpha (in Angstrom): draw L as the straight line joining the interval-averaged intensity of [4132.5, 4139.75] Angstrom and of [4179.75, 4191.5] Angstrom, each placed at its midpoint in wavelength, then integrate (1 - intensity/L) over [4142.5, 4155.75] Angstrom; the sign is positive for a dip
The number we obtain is 2.2 Angstrom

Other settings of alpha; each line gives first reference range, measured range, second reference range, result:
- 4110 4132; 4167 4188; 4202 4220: 3.0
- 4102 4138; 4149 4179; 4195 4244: 0.4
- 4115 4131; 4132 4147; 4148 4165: 3.1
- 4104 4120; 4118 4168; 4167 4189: 3.4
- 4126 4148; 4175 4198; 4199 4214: 0.5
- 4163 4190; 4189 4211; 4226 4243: -3.9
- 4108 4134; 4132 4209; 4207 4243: 0.8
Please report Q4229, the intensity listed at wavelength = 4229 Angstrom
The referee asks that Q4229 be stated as 25.04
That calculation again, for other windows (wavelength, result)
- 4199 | 66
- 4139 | 94.84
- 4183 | 111.6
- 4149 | 100.2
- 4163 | 138.1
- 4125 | 103.6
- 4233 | 61.12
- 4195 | 119.2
